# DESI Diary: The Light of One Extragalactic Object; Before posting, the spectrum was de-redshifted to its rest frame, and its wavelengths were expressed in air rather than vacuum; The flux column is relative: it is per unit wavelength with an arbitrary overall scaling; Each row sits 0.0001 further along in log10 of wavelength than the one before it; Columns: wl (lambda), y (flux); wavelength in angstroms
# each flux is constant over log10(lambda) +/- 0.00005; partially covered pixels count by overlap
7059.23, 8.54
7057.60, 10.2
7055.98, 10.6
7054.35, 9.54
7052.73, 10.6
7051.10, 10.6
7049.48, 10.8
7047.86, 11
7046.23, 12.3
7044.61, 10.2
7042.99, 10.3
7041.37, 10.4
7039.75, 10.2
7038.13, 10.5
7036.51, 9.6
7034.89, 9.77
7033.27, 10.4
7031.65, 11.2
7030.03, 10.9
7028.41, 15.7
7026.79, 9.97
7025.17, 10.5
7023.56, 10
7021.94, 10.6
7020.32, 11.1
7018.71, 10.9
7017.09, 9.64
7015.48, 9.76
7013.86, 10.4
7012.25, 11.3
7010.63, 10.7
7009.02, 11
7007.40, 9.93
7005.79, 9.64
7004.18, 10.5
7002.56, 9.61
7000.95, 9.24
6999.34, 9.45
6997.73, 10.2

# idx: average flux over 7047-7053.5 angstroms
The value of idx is 10.7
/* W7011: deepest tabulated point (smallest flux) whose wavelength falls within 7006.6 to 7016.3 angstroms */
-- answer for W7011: 9.76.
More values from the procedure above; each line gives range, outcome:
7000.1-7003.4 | 9.24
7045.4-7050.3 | 10.8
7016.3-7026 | 9.64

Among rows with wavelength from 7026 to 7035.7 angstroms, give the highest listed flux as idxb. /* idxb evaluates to 15.7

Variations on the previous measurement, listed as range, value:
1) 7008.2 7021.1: 11.3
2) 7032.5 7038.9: 10.5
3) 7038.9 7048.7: 12.3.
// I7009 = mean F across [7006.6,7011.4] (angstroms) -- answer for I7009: 10.5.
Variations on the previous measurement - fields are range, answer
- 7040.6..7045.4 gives 10.3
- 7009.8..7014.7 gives 10.8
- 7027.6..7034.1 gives 12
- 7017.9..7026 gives 10.6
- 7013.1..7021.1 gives 10.4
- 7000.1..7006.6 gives 9.75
